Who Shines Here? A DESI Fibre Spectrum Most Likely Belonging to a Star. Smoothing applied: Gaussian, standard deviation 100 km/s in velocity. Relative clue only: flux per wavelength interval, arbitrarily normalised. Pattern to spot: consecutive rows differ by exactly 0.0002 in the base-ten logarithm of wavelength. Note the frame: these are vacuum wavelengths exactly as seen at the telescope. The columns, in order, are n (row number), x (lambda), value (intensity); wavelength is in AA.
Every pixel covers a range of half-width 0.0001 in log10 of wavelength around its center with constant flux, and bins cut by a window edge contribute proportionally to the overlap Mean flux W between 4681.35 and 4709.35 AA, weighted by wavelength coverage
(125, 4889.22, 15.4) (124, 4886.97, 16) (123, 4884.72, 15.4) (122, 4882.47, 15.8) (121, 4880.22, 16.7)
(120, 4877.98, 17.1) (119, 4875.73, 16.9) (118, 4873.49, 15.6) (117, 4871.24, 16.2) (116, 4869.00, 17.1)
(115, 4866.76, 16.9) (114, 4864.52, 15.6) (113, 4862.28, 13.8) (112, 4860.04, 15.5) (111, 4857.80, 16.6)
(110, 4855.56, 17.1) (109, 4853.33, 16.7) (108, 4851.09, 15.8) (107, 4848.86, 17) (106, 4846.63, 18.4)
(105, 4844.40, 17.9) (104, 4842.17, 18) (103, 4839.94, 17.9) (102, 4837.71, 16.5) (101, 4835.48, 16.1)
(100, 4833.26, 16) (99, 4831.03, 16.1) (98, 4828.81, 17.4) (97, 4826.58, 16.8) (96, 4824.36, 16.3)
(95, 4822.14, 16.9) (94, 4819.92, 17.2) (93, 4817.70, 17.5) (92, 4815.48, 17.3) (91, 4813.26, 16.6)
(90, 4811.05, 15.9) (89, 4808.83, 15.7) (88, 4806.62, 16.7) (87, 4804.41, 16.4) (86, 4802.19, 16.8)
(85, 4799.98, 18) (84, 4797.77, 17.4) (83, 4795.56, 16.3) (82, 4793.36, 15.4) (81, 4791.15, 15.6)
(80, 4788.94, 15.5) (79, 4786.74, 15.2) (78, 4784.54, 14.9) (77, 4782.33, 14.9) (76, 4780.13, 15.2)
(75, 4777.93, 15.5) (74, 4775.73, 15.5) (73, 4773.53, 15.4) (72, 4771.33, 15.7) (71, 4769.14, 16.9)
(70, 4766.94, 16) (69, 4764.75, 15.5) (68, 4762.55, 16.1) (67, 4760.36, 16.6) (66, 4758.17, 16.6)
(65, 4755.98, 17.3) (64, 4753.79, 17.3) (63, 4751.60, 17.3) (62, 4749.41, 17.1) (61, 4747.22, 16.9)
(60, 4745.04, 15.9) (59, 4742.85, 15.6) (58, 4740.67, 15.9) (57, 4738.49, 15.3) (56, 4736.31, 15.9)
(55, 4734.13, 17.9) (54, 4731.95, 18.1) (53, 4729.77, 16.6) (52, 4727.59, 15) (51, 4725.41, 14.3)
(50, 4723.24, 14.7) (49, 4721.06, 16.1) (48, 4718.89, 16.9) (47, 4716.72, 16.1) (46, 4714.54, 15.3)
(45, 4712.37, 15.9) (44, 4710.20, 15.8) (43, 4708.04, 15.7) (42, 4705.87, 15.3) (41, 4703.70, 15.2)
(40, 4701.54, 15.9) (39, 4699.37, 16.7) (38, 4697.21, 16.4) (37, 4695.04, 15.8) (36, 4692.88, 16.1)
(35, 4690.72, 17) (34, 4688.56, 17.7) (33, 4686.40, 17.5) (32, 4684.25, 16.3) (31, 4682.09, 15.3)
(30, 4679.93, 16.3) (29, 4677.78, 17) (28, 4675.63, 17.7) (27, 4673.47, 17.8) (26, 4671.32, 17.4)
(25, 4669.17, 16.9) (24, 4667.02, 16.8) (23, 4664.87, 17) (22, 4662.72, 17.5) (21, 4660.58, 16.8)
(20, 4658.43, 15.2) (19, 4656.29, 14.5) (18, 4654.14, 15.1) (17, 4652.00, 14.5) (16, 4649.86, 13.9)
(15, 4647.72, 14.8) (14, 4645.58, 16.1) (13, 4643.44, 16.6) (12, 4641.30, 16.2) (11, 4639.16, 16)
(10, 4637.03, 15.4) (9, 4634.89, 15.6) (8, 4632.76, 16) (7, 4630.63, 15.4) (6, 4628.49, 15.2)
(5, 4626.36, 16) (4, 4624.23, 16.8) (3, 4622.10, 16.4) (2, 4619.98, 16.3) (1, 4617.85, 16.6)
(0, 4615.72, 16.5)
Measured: 16.2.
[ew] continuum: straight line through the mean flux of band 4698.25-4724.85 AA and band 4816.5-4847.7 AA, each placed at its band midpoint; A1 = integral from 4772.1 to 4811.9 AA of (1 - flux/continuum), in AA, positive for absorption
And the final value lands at 1.8 AA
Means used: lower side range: 15.8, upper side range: 17.1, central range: 15.9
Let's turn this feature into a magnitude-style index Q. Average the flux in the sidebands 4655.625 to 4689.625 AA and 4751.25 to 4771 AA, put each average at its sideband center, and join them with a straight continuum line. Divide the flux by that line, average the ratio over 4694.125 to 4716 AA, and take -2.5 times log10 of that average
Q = 0.060 mag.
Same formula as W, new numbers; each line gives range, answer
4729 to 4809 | 16.2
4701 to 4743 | 15.9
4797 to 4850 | 16.9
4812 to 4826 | 17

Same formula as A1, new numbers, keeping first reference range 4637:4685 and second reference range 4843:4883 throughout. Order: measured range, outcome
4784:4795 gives 0.7 AA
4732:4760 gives -0.6 AA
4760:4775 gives 0.3 AA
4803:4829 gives -0.4 AA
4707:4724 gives 0.4 AA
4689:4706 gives 0.1 AA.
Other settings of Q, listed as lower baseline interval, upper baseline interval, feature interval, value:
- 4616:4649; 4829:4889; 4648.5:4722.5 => -0.01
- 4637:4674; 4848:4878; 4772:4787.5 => 0.06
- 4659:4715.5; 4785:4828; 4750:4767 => -0.01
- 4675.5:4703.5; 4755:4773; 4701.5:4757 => 0.02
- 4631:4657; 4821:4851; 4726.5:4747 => -0.01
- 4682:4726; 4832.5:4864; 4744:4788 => 0.01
